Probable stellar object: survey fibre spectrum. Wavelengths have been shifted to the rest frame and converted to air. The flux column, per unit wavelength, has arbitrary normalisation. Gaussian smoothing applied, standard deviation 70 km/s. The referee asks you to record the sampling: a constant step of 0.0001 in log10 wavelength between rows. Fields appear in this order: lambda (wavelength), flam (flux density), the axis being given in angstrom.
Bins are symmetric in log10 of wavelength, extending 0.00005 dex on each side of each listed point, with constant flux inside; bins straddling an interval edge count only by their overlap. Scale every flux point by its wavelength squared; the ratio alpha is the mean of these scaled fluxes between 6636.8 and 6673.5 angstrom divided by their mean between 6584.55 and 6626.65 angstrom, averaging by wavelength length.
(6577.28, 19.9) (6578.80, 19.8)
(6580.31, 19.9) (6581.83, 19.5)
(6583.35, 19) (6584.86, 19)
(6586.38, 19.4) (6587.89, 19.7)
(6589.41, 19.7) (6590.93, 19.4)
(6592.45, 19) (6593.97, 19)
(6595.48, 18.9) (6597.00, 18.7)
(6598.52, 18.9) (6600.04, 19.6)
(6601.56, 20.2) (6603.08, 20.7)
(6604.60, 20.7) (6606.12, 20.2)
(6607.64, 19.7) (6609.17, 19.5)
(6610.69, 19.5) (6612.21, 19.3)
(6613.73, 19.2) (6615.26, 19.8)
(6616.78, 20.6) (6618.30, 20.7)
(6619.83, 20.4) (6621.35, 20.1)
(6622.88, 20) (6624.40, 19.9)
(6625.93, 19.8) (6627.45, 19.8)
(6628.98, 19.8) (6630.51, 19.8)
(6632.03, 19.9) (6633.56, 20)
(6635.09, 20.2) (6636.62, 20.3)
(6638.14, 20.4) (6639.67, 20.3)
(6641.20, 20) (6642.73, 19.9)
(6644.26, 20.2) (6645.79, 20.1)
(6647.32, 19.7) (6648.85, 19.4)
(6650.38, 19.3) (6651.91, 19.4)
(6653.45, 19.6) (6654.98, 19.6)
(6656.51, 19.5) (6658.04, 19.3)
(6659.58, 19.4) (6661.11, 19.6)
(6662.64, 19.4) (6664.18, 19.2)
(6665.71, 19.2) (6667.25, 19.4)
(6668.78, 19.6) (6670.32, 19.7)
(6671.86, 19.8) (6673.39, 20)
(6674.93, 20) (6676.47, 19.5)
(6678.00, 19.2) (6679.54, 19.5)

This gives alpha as 1.01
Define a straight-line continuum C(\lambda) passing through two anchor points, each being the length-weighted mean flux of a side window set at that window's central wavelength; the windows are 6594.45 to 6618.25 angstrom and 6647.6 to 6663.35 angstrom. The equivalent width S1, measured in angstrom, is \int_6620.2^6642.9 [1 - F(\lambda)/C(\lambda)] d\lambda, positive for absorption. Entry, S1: -0.5 angstrom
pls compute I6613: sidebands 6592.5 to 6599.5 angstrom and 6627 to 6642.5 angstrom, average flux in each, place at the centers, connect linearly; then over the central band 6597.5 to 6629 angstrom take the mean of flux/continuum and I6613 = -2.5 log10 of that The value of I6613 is -0.027 mag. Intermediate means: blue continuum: 18.9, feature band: 19.9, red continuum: 20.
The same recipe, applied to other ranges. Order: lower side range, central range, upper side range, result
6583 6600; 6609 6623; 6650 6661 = -0.04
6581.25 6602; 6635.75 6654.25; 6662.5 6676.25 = -0.02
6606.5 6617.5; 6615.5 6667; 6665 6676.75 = -0.01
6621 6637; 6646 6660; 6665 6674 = 0.01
